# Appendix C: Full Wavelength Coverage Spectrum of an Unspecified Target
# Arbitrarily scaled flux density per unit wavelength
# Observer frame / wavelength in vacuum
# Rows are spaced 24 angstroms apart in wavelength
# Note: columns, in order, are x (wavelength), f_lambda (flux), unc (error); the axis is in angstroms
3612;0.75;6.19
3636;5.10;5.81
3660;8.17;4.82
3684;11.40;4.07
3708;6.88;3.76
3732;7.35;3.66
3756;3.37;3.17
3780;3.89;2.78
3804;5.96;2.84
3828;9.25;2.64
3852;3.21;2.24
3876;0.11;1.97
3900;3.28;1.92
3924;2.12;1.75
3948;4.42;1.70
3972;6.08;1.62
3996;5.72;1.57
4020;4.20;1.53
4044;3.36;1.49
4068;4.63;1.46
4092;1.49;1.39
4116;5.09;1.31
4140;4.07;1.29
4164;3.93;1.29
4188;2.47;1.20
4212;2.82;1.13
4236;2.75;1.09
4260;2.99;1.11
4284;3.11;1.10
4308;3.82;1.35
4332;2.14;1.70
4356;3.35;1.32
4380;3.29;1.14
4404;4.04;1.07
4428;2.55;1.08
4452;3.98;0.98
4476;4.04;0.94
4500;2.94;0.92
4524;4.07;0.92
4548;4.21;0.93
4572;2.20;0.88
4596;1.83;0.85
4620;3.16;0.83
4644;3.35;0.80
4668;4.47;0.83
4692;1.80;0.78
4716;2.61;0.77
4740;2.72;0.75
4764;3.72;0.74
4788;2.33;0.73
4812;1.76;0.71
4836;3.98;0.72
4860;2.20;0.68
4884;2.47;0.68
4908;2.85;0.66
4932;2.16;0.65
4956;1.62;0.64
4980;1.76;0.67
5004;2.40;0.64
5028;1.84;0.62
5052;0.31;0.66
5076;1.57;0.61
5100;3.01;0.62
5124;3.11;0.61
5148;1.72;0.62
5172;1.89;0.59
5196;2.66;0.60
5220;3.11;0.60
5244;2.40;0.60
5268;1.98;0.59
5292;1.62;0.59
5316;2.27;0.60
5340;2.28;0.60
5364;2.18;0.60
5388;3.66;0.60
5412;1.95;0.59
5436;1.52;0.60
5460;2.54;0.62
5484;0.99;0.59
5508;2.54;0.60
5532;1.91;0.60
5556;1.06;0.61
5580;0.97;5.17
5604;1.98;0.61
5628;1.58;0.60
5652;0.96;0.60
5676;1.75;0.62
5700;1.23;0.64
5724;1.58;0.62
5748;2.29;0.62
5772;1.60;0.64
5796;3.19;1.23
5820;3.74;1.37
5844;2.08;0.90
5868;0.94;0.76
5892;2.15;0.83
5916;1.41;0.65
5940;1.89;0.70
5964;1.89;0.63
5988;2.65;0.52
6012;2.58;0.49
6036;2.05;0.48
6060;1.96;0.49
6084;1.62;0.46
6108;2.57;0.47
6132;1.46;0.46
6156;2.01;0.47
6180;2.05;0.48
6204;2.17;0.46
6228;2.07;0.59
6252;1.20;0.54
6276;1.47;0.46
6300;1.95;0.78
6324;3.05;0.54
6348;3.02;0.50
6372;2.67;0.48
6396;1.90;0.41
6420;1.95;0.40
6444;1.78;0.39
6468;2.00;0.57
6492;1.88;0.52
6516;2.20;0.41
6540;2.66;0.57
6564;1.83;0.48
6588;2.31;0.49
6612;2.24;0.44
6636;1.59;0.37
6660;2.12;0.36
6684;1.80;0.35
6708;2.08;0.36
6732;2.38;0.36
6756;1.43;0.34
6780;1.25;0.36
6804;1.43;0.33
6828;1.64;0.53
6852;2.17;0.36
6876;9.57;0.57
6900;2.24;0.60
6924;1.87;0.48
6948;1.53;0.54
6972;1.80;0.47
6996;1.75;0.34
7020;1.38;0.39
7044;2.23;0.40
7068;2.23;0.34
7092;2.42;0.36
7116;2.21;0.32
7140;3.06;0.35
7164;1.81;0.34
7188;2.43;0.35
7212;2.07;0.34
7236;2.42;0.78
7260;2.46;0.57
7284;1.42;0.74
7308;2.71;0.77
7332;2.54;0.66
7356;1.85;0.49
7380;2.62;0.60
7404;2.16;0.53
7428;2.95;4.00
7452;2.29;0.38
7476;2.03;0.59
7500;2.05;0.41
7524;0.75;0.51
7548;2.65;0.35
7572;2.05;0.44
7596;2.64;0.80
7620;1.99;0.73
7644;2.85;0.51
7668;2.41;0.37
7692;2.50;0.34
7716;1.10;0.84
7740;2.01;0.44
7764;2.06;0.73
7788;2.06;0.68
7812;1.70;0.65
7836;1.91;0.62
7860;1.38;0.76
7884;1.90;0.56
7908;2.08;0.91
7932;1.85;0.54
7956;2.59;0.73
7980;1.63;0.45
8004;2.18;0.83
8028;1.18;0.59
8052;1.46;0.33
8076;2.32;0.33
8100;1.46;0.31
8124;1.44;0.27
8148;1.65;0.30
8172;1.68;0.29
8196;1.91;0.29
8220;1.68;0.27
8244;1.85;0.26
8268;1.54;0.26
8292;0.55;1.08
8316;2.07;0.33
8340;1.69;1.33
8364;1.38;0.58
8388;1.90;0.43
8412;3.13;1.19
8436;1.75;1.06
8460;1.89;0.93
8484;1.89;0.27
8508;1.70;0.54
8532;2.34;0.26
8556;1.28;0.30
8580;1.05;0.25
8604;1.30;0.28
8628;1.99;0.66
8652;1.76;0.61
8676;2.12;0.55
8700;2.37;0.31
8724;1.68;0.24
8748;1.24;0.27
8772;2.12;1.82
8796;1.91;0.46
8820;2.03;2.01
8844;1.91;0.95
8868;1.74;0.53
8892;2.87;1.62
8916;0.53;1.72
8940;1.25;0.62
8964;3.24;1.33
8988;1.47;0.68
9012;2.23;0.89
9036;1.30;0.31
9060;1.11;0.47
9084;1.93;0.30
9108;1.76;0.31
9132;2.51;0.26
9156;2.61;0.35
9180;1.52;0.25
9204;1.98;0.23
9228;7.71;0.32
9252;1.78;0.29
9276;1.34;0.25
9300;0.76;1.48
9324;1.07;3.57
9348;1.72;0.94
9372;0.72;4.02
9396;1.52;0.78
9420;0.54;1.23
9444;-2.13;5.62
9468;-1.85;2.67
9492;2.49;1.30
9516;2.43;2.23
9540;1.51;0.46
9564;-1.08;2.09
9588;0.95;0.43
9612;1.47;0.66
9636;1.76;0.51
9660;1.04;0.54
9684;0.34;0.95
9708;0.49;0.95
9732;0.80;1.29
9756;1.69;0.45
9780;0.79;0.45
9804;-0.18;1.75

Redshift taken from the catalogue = 0.843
